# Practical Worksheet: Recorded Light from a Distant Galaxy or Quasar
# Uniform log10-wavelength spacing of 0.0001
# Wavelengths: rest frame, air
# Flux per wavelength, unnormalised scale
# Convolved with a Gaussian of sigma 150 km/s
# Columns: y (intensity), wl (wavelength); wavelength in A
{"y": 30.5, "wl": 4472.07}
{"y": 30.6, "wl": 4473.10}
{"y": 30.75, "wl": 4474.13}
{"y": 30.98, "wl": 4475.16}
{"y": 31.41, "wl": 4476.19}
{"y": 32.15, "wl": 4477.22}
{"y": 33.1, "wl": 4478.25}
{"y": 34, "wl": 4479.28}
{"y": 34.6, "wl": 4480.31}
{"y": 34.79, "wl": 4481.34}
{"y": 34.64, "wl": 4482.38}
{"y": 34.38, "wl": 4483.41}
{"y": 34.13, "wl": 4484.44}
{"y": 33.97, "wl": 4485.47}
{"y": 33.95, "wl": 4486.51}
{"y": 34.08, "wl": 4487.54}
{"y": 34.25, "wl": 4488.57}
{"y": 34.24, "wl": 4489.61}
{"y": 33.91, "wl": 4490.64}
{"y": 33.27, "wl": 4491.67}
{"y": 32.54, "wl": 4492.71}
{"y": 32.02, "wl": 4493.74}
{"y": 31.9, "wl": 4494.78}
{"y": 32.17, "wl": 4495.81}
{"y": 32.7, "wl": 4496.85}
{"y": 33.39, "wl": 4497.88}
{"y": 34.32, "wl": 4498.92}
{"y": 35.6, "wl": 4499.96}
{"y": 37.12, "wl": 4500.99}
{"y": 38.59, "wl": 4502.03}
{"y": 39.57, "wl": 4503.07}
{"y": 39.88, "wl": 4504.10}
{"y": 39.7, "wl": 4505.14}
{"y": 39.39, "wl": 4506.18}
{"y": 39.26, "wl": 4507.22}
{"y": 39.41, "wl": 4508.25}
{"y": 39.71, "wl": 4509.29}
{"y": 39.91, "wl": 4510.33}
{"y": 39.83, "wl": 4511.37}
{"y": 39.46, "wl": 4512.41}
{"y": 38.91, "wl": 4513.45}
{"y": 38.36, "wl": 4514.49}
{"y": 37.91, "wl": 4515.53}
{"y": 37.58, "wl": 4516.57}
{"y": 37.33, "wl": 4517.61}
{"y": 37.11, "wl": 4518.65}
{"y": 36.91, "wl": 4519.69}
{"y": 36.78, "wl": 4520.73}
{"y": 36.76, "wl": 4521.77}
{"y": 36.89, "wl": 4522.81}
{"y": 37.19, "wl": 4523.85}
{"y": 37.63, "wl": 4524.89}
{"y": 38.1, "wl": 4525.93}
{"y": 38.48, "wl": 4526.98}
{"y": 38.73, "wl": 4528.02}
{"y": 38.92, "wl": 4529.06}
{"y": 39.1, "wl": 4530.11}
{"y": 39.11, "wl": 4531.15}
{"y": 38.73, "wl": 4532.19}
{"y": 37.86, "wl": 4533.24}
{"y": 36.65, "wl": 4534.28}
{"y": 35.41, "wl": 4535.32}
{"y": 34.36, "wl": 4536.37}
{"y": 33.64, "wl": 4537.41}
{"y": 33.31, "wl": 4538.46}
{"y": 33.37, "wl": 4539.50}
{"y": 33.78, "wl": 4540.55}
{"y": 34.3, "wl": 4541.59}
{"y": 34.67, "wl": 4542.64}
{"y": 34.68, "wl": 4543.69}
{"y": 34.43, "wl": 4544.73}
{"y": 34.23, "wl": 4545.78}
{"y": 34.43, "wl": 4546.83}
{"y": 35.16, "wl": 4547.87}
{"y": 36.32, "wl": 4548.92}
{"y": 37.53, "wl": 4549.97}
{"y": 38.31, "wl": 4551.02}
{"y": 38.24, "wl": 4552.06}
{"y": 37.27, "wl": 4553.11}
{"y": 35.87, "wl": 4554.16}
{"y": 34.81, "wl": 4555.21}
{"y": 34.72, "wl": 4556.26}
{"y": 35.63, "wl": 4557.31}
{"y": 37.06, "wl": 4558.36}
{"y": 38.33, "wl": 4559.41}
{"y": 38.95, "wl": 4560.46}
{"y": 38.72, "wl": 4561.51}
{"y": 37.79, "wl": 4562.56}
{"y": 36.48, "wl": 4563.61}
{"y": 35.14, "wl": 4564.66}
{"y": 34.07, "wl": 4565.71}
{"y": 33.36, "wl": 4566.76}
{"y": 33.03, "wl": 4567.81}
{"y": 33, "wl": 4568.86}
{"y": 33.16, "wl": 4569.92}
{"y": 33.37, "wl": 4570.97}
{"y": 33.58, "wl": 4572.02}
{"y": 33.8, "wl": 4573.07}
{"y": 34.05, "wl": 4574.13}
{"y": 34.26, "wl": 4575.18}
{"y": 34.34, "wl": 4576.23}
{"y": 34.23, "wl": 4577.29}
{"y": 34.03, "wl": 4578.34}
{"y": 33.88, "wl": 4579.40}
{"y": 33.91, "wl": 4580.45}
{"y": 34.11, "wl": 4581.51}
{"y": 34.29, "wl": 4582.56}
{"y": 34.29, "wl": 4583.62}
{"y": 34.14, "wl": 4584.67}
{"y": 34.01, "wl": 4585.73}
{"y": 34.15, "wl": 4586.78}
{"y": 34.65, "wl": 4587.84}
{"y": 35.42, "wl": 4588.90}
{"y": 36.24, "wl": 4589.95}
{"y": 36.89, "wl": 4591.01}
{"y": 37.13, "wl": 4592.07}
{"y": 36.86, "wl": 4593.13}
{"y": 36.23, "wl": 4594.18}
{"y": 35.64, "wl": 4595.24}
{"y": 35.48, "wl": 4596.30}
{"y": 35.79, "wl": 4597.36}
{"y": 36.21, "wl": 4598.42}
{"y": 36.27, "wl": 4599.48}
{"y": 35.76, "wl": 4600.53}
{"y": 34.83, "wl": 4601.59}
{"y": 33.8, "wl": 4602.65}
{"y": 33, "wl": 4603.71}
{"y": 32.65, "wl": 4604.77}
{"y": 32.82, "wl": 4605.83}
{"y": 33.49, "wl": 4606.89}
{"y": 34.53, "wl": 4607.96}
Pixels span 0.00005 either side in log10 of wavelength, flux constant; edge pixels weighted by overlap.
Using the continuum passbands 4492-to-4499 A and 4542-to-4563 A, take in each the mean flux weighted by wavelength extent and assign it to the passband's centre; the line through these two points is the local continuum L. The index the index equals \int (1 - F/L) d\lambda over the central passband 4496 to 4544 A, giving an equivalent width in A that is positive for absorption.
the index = -4.19 A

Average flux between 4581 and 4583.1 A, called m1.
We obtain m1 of 34.2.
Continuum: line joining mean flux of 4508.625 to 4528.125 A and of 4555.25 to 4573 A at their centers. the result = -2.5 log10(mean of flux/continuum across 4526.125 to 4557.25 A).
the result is 0.02 mag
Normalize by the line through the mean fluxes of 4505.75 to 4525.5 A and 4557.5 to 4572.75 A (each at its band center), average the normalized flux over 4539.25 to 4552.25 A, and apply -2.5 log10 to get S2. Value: 0.036 mag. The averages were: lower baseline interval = 38.2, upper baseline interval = 35.4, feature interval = 35.3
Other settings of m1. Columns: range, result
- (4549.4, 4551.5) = 37.8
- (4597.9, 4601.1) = 36.1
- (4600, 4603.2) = 34.9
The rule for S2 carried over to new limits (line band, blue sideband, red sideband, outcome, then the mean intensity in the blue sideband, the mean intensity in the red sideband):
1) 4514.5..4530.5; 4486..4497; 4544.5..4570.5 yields -0.098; 33.2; 35.8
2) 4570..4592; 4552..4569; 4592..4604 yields 0.043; 36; 35.6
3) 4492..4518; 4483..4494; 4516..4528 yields -0.043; 33.8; 37.4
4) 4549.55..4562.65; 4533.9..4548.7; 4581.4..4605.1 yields -0.075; 34.5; 35.2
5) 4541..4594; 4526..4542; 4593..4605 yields 0.018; 36.4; 35.2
